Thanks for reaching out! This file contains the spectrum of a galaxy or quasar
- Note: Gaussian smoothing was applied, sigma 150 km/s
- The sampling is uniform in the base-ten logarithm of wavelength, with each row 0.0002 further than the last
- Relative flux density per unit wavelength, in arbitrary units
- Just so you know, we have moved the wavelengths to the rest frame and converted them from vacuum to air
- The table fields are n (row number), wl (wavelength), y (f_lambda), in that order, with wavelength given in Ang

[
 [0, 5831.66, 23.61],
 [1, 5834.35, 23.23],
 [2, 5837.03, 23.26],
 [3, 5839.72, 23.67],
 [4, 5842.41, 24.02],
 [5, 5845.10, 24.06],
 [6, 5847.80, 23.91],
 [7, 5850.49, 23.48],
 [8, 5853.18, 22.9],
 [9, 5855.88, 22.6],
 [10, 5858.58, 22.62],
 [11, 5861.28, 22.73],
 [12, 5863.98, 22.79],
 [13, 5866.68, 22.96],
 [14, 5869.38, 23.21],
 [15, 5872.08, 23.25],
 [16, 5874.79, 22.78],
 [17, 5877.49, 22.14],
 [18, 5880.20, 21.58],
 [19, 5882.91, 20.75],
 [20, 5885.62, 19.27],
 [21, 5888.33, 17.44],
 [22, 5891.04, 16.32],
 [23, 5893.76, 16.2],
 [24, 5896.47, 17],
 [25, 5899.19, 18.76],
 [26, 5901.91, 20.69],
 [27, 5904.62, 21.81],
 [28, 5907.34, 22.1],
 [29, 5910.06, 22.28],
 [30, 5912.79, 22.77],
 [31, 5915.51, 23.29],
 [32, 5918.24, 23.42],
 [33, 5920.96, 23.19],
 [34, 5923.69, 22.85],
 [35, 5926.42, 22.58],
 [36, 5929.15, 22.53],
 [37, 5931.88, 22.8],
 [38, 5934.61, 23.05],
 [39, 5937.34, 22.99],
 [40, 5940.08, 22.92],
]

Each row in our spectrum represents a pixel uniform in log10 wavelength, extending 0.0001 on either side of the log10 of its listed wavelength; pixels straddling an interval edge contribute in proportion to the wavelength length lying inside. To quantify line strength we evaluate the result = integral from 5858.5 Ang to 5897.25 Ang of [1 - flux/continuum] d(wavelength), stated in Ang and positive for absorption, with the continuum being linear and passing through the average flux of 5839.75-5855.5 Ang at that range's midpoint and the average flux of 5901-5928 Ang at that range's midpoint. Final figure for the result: 4.0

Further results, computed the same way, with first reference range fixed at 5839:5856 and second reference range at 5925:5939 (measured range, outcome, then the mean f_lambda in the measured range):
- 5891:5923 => 3.0 Ang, 20.9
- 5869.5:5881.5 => 0.4 Ang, 22.5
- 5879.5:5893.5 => 2.7 Ang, 18.7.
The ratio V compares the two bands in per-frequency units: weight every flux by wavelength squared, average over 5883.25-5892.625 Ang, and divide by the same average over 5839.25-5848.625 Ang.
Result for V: 0.76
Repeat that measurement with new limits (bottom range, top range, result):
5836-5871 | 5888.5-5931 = 0.92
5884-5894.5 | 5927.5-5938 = 1.33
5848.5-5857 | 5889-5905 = 0.80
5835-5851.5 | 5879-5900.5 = 0.79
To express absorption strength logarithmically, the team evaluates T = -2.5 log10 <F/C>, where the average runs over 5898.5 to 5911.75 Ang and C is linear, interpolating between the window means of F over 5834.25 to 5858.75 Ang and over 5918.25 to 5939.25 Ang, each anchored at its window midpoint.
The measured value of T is 0.086 mag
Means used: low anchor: 23.4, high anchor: 22.9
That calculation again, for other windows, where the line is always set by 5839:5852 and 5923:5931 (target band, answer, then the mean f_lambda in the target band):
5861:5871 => 0.026 mag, 23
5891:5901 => 0.312 mag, 17.3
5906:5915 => 0.020 mag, 22.5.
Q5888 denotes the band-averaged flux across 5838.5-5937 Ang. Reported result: 21.9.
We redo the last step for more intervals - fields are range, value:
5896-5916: 21.2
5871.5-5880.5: 22.5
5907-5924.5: 22.9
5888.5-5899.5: 16.9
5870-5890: 21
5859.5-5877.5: 22.9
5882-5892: 18.4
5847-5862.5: 23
